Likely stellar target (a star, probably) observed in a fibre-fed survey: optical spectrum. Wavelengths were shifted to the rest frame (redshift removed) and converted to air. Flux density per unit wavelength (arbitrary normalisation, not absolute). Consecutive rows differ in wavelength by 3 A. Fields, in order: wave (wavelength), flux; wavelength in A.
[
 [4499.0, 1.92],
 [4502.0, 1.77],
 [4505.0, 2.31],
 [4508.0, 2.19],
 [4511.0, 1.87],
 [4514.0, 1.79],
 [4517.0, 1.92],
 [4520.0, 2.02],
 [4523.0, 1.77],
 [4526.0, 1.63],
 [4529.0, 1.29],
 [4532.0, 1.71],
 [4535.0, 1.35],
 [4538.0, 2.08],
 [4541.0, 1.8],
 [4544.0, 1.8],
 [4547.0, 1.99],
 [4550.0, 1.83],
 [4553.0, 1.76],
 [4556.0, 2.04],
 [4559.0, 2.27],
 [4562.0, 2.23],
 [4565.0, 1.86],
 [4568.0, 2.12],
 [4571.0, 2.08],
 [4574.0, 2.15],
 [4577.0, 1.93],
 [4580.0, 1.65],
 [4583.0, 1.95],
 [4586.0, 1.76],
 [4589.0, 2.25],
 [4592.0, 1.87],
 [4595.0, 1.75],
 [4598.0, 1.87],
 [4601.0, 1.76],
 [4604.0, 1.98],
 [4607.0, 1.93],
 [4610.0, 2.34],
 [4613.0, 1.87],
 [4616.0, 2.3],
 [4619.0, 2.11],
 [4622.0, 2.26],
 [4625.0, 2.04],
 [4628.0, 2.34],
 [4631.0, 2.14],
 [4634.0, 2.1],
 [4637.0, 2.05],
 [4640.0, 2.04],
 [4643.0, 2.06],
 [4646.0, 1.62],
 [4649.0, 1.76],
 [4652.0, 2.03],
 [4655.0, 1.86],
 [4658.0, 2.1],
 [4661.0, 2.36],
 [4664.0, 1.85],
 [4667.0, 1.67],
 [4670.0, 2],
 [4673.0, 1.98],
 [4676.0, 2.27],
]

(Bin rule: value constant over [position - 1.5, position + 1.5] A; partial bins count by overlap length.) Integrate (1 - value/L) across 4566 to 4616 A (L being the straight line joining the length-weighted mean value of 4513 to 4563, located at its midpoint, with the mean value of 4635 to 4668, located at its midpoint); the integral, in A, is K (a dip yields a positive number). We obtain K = -1.9 A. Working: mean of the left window 1.84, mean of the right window 1.95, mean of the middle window 1.96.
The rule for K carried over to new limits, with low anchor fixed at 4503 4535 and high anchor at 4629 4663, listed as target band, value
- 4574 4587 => 0.4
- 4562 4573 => -0.9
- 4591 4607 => 0.7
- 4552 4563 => -1.2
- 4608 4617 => -0.9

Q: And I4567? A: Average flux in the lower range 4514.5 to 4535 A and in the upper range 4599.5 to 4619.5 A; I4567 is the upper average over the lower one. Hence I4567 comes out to 1.20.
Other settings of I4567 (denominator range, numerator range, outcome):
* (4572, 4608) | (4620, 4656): 1.06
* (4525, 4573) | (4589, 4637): 1.10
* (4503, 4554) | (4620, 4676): 1.10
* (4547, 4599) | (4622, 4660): 1.03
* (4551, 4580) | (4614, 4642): 1.06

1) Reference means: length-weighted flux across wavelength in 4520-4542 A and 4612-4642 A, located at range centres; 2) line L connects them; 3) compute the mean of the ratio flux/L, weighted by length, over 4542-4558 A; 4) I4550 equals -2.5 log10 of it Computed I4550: -0.07 mag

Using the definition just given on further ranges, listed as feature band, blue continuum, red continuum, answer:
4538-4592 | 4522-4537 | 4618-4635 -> -0.111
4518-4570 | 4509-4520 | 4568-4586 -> 0.037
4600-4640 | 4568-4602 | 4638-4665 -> -0.080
